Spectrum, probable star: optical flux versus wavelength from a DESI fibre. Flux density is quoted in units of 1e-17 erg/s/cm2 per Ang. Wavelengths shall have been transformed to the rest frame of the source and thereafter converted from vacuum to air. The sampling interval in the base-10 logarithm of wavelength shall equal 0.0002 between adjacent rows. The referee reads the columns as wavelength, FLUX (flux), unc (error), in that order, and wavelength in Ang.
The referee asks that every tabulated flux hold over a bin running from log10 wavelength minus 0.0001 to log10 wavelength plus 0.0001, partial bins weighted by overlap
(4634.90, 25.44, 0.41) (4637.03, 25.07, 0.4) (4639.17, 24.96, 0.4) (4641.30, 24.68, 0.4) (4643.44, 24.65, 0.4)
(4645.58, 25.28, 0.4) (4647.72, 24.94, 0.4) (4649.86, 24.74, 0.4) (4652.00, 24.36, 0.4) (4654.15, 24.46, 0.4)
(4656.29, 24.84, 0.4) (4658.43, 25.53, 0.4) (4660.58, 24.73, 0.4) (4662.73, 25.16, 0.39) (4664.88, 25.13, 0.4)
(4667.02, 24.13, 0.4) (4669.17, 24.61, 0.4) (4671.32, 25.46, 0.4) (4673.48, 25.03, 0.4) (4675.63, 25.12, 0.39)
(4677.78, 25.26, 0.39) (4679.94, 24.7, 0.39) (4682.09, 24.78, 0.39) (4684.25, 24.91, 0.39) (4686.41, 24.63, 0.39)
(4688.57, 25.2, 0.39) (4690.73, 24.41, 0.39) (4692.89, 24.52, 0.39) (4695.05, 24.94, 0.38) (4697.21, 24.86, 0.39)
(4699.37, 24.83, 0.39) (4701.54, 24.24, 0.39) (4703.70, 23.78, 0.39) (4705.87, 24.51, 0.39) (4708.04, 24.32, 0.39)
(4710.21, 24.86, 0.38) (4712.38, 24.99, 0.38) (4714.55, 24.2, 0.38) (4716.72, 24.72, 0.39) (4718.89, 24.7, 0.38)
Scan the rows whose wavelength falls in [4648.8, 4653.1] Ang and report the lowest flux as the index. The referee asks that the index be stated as 24.36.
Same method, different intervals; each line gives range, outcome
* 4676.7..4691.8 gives 24.41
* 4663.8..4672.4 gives 24.13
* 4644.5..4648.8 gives 24.94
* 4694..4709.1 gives 23.78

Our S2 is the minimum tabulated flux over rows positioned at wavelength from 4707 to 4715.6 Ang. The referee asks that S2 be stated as 24.2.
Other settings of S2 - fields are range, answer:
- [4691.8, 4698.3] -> 24.52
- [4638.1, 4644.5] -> 24.65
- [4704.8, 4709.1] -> 24.32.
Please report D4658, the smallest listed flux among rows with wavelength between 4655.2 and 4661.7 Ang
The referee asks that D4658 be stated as 24.73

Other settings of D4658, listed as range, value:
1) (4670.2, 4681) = 24.7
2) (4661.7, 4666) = 25.13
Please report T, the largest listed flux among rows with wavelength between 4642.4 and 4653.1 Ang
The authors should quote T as 25.28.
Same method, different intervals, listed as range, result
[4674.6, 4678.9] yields 25.26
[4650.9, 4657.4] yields 24.84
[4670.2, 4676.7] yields 25.46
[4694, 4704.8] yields 24.94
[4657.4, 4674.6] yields 25.53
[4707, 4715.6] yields 24.99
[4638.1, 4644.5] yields 24.96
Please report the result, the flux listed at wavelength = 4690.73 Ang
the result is 24.41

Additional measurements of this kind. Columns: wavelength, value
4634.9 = 25.44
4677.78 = 25.26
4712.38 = 24.99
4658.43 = 25.53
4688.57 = 25.2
